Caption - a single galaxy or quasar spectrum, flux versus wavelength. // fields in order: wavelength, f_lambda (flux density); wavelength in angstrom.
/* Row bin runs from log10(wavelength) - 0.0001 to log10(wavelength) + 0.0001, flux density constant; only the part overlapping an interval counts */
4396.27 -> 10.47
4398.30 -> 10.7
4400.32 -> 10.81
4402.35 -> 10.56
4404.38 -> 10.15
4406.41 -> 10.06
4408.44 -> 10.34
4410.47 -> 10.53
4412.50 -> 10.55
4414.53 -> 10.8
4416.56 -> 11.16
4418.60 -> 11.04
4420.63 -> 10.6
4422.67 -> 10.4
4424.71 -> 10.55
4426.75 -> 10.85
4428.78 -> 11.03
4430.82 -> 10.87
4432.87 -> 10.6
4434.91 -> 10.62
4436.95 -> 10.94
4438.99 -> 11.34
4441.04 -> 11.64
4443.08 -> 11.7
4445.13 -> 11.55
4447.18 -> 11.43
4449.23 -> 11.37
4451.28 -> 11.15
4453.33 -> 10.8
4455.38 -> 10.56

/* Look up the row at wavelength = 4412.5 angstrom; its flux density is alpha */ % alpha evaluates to 10.55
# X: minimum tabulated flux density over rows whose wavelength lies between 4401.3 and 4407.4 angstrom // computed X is 10.06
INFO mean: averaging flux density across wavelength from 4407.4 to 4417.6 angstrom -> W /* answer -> 10.7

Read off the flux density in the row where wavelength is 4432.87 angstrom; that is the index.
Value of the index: 10.6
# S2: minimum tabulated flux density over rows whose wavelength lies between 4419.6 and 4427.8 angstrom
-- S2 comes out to 10.4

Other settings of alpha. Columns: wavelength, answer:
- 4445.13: 11.55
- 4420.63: 10.6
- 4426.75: 10.85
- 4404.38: 10.15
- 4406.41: 10.06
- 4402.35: 10.56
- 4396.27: 10.47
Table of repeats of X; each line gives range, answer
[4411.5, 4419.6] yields 10.55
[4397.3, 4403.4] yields 10.56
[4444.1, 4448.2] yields 11.43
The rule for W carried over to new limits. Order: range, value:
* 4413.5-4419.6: 11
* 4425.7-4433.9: 10.8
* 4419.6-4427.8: 10.6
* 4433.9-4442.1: 11.1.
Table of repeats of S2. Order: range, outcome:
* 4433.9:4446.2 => 10.62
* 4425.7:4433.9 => 10.6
